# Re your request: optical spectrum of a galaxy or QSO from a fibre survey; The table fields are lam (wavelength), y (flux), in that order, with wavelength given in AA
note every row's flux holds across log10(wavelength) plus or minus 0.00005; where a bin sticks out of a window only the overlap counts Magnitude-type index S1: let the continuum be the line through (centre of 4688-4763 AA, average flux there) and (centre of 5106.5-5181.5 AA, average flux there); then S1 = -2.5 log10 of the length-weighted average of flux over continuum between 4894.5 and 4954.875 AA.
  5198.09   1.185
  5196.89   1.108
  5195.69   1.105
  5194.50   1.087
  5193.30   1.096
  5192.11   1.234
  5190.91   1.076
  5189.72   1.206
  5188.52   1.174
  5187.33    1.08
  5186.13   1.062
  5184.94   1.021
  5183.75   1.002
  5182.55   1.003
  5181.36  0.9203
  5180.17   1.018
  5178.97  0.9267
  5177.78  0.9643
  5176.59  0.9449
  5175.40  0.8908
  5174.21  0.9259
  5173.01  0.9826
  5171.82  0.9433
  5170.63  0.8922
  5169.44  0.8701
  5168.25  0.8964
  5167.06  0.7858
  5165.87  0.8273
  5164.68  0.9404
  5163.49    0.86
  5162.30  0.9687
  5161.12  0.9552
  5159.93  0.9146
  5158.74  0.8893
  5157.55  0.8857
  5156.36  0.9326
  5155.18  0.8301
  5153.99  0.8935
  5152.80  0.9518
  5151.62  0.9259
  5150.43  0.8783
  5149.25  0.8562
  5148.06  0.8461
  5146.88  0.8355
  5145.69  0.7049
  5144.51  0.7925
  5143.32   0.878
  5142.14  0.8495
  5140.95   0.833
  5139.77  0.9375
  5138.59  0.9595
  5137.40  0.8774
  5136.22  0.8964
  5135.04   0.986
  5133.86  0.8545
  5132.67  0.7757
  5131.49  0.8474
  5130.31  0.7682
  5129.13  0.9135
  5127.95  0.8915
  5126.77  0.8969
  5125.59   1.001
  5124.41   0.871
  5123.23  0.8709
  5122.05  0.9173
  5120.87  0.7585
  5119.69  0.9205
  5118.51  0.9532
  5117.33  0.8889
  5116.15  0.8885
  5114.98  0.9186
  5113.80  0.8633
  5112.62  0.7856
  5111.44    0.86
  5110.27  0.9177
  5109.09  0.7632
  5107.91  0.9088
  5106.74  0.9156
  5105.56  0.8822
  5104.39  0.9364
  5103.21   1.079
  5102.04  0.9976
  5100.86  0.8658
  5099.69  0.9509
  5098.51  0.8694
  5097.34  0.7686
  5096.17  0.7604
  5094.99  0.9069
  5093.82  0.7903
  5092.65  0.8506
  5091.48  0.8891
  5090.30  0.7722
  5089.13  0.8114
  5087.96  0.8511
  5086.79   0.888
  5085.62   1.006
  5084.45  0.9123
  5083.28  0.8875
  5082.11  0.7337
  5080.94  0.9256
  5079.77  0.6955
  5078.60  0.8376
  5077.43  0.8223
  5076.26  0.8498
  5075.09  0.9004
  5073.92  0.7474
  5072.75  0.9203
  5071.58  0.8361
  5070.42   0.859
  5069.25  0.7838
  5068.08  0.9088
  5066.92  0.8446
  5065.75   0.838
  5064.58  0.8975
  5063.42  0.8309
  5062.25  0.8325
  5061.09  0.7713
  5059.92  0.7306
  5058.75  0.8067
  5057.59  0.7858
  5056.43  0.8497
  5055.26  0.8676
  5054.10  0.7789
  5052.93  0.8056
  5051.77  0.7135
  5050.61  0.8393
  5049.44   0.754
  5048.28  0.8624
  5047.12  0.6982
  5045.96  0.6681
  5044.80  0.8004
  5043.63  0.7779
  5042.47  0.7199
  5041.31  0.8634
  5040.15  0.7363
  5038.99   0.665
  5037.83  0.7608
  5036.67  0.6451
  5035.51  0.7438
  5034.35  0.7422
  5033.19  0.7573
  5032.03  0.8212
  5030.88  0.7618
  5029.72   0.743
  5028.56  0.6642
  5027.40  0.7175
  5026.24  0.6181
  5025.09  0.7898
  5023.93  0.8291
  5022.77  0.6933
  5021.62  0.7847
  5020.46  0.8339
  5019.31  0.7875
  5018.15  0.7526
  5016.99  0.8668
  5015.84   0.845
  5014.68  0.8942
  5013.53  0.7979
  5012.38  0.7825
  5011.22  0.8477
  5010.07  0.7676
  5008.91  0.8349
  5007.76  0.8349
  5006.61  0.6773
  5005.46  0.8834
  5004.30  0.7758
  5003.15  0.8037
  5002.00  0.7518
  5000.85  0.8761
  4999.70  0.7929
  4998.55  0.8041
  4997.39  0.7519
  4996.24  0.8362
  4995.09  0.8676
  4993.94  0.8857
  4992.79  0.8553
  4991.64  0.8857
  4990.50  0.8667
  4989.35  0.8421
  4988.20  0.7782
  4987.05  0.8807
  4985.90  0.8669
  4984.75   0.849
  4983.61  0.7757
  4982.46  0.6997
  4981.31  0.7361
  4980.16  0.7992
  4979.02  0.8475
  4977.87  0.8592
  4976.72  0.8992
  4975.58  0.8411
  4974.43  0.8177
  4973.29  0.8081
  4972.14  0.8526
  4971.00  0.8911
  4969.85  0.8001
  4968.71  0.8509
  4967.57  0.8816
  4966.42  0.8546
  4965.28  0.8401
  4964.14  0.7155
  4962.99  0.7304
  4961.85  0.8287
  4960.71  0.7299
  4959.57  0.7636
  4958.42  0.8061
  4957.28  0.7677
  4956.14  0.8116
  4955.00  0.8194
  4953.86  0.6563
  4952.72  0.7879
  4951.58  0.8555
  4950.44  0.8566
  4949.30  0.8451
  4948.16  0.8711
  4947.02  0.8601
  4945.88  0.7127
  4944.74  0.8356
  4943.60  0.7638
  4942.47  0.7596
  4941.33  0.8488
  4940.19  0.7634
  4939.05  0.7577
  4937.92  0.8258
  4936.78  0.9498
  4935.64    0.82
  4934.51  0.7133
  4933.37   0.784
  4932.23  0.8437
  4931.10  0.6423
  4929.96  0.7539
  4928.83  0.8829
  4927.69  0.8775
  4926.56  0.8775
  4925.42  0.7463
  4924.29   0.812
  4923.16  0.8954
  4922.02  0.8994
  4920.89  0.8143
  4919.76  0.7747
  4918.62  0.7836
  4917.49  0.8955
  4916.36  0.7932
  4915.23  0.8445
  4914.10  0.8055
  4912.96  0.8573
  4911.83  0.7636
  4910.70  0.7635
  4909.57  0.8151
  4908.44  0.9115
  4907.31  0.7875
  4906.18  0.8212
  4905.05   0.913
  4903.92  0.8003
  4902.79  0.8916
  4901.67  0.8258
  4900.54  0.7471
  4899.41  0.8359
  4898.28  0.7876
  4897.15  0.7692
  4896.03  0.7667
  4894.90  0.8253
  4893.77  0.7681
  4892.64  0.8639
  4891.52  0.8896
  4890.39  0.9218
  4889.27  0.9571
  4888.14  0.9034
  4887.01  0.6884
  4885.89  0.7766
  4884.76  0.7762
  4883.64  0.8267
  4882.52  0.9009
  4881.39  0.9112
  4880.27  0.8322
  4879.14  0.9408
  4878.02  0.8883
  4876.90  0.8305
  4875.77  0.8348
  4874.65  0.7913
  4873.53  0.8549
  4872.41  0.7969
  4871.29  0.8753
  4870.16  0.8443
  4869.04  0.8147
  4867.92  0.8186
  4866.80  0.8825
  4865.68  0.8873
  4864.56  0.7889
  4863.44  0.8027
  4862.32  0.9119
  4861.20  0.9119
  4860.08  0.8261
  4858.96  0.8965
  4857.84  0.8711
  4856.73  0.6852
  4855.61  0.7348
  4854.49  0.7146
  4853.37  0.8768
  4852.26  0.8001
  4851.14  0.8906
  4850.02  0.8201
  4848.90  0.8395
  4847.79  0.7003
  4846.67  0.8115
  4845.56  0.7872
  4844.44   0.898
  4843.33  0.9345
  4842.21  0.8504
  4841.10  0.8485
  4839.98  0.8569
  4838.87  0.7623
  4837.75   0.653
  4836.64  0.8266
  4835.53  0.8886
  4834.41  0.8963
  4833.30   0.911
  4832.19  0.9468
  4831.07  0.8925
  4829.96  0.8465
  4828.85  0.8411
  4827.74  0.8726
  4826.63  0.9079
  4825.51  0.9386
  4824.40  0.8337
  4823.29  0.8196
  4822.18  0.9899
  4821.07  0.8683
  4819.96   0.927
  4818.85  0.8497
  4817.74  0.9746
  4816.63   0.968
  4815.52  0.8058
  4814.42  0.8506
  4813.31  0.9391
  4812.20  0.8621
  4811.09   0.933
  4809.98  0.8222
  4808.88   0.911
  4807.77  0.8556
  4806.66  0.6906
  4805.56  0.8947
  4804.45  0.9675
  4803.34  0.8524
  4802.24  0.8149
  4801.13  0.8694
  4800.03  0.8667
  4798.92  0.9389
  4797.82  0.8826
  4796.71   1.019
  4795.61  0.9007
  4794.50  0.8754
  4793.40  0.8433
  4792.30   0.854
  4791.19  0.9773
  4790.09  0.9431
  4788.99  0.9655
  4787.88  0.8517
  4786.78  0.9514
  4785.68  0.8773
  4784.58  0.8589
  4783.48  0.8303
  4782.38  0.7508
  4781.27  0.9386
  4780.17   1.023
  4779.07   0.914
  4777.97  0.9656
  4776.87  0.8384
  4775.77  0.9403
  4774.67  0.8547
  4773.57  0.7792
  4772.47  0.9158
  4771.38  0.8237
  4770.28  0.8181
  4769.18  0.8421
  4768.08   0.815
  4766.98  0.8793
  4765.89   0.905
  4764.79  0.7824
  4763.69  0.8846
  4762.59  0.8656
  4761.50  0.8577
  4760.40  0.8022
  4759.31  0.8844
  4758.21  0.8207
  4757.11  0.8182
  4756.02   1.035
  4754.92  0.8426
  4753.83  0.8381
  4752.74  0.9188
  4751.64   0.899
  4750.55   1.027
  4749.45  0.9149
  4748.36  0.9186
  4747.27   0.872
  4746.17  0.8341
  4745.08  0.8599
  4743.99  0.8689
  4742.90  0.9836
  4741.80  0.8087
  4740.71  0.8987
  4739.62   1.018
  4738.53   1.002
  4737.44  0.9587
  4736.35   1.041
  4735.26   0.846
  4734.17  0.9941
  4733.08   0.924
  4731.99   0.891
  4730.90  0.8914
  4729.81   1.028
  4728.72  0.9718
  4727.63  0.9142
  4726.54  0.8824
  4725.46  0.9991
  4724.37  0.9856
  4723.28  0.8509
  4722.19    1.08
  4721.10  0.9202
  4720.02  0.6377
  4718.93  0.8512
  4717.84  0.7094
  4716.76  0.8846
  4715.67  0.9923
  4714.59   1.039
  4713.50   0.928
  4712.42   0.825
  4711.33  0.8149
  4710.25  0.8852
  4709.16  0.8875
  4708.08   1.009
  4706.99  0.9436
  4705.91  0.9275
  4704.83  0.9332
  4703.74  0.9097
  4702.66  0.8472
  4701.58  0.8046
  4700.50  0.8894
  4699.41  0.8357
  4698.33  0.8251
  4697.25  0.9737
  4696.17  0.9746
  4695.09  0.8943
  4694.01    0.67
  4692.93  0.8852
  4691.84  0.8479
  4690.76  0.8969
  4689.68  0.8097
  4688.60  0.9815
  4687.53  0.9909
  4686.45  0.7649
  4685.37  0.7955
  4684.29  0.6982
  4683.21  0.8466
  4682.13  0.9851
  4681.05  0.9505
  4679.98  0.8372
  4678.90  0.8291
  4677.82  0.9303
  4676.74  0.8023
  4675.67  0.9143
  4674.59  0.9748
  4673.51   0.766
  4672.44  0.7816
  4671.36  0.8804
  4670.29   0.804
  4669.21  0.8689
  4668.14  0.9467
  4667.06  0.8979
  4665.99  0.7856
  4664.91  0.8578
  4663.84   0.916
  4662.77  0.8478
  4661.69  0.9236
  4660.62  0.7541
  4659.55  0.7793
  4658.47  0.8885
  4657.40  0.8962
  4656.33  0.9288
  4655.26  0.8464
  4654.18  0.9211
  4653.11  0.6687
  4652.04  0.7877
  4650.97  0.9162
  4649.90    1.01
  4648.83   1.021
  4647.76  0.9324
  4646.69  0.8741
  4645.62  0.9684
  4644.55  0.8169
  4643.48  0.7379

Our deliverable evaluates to 0.10 mag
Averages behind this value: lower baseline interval 0.9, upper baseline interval 0.888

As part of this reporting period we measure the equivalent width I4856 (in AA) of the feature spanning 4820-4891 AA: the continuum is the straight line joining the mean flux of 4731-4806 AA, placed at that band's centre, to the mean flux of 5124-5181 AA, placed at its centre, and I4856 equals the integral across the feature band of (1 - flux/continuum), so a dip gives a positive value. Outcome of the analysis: 3.7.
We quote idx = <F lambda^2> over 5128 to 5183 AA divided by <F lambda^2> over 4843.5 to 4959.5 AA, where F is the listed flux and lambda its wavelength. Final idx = 1.2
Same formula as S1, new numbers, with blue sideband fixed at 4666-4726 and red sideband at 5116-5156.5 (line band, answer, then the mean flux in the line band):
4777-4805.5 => -0.03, 0.9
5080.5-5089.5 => 0.00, 0.878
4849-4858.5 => 0.10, 0.802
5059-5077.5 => 0.05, 0.835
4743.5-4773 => 0.01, 0.872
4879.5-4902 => 0.06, 0.829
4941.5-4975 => 0.09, 0.807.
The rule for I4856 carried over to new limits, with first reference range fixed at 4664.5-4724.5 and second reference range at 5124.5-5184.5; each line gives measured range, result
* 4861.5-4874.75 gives 0.62 AA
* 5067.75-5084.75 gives 1.03 AA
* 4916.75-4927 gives 0.62 AA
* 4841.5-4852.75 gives 0.62 AA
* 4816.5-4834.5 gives -0.33 AA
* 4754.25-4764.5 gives 0.15 AA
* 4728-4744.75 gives -1.21 AA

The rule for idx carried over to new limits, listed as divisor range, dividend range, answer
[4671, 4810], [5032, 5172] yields 1.11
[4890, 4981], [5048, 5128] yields 1.12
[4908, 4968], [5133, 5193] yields 1.26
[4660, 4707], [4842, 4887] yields 1.04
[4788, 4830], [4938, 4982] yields 0.97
